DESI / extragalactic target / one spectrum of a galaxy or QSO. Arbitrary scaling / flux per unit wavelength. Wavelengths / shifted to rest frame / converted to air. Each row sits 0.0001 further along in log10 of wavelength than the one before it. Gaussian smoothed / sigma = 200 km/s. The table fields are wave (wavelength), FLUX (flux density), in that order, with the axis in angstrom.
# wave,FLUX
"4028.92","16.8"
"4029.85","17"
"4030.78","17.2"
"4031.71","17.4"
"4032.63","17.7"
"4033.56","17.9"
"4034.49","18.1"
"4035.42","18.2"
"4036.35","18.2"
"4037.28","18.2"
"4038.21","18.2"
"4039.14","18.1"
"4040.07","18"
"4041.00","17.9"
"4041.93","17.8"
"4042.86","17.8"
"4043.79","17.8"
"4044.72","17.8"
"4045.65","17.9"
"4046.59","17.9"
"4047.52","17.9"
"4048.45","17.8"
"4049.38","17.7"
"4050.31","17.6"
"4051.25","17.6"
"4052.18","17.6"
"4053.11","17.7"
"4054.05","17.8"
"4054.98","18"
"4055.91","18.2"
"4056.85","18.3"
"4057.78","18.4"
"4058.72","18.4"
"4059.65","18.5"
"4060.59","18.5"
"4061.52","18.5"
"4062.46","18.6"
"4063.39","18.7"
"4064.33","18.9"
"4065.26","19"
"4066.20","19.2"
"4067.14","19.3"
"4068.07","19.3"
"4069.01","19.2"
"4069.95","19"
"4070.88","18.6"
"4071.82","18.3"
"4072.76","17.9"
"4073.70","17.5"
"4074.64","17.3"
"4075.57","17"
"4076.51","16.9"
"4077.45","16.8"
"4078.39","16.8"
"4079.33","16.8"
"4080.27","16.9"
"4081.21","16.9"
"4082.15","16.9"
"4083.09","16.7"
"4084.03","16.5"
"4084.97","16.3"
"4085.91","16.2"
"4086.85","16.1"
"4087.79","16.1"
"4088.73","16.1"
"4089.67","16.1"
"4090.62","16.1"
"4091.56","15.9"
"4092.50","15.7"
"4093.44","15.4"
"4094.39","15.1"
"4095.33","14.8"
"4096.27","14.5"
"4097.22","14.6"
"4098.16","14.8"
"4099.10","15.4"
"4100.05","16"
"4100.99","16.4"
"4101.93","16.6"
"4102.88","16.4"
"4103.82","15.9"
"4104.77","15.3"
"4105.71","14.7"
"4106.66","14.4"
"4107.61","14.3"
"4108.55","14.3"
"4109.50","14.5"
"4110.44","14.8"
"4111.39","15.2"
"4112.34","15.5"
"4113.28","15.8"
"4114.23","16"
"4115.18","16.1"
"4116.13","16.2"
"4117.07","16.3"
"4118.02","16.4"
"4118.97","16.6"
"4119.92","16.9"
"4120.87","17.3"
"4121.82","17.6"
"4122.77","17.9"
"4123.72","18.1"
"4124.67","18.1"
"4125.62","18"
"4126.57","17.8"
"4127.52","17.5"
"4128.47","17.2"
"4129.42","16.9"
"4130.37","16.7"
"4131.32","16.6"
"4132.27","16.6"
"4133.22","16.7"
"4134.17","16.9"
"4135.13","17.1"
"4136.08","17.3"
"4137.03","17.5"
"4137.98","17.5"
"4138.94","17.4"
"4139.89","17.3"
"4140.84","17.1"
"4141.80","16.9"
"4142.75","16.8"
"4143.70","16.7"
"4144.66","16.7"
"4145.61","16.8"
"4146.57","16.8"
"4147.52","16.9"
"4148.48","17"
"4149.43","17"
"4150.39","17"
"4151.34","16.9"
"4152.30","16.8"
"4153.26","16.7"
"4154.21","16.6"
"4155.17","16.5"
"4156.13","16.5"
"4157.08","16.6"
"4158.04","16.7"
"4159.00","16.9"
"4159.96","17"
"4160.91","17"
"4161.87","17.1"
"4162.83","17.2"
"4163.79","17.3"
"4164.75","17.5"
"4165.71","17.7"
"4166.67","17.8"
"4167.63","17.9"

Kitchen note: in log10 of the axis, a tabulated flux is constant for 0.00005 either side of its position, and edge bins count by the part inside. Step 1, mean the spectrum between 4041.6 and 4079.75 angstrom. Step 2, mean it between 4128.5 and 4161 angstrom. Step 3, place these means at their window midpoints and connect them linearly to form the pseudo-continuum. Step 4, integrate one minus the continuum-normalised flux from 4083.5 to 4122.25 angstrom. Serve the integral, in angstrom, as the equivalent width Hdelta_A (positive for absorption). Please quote 3.9 angstrom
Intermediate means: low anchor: 18.1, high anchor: 16.9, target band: 15.7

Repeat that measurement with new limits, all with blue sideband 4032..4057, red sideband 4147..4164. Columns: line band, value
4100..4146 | 1.7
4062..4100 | 1.4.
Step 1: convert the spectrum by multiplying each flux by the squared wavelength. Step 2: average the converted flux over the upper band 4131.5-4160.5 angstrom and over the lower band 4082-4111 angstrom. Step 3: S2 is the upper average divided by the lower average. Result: 1.1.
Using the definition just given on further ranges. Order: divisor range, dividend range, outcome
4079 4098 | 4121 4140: 1.11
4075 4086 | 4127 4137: 1.04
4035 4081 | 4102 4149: 0.95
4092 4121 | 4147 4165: 1.11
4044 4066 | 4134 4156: 0.98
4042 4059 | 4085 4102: 0.89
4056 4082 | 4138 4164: 0.97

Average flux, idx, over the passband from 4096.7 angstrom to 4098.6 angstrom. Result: 14.7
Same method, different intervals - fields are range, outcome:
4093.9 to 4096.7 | 14.8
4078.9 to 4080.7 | 16.8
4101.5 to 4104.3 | 16.3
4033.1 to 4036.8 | 18.1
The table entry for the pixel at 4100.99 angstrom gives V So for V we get 16.4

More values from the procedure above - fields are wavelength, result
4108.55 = 14.3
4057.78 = 18.4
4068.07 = 19.3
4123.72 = 18.1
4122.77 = 17.9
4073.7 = 17.5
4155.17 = 16.5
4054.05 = 17.8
